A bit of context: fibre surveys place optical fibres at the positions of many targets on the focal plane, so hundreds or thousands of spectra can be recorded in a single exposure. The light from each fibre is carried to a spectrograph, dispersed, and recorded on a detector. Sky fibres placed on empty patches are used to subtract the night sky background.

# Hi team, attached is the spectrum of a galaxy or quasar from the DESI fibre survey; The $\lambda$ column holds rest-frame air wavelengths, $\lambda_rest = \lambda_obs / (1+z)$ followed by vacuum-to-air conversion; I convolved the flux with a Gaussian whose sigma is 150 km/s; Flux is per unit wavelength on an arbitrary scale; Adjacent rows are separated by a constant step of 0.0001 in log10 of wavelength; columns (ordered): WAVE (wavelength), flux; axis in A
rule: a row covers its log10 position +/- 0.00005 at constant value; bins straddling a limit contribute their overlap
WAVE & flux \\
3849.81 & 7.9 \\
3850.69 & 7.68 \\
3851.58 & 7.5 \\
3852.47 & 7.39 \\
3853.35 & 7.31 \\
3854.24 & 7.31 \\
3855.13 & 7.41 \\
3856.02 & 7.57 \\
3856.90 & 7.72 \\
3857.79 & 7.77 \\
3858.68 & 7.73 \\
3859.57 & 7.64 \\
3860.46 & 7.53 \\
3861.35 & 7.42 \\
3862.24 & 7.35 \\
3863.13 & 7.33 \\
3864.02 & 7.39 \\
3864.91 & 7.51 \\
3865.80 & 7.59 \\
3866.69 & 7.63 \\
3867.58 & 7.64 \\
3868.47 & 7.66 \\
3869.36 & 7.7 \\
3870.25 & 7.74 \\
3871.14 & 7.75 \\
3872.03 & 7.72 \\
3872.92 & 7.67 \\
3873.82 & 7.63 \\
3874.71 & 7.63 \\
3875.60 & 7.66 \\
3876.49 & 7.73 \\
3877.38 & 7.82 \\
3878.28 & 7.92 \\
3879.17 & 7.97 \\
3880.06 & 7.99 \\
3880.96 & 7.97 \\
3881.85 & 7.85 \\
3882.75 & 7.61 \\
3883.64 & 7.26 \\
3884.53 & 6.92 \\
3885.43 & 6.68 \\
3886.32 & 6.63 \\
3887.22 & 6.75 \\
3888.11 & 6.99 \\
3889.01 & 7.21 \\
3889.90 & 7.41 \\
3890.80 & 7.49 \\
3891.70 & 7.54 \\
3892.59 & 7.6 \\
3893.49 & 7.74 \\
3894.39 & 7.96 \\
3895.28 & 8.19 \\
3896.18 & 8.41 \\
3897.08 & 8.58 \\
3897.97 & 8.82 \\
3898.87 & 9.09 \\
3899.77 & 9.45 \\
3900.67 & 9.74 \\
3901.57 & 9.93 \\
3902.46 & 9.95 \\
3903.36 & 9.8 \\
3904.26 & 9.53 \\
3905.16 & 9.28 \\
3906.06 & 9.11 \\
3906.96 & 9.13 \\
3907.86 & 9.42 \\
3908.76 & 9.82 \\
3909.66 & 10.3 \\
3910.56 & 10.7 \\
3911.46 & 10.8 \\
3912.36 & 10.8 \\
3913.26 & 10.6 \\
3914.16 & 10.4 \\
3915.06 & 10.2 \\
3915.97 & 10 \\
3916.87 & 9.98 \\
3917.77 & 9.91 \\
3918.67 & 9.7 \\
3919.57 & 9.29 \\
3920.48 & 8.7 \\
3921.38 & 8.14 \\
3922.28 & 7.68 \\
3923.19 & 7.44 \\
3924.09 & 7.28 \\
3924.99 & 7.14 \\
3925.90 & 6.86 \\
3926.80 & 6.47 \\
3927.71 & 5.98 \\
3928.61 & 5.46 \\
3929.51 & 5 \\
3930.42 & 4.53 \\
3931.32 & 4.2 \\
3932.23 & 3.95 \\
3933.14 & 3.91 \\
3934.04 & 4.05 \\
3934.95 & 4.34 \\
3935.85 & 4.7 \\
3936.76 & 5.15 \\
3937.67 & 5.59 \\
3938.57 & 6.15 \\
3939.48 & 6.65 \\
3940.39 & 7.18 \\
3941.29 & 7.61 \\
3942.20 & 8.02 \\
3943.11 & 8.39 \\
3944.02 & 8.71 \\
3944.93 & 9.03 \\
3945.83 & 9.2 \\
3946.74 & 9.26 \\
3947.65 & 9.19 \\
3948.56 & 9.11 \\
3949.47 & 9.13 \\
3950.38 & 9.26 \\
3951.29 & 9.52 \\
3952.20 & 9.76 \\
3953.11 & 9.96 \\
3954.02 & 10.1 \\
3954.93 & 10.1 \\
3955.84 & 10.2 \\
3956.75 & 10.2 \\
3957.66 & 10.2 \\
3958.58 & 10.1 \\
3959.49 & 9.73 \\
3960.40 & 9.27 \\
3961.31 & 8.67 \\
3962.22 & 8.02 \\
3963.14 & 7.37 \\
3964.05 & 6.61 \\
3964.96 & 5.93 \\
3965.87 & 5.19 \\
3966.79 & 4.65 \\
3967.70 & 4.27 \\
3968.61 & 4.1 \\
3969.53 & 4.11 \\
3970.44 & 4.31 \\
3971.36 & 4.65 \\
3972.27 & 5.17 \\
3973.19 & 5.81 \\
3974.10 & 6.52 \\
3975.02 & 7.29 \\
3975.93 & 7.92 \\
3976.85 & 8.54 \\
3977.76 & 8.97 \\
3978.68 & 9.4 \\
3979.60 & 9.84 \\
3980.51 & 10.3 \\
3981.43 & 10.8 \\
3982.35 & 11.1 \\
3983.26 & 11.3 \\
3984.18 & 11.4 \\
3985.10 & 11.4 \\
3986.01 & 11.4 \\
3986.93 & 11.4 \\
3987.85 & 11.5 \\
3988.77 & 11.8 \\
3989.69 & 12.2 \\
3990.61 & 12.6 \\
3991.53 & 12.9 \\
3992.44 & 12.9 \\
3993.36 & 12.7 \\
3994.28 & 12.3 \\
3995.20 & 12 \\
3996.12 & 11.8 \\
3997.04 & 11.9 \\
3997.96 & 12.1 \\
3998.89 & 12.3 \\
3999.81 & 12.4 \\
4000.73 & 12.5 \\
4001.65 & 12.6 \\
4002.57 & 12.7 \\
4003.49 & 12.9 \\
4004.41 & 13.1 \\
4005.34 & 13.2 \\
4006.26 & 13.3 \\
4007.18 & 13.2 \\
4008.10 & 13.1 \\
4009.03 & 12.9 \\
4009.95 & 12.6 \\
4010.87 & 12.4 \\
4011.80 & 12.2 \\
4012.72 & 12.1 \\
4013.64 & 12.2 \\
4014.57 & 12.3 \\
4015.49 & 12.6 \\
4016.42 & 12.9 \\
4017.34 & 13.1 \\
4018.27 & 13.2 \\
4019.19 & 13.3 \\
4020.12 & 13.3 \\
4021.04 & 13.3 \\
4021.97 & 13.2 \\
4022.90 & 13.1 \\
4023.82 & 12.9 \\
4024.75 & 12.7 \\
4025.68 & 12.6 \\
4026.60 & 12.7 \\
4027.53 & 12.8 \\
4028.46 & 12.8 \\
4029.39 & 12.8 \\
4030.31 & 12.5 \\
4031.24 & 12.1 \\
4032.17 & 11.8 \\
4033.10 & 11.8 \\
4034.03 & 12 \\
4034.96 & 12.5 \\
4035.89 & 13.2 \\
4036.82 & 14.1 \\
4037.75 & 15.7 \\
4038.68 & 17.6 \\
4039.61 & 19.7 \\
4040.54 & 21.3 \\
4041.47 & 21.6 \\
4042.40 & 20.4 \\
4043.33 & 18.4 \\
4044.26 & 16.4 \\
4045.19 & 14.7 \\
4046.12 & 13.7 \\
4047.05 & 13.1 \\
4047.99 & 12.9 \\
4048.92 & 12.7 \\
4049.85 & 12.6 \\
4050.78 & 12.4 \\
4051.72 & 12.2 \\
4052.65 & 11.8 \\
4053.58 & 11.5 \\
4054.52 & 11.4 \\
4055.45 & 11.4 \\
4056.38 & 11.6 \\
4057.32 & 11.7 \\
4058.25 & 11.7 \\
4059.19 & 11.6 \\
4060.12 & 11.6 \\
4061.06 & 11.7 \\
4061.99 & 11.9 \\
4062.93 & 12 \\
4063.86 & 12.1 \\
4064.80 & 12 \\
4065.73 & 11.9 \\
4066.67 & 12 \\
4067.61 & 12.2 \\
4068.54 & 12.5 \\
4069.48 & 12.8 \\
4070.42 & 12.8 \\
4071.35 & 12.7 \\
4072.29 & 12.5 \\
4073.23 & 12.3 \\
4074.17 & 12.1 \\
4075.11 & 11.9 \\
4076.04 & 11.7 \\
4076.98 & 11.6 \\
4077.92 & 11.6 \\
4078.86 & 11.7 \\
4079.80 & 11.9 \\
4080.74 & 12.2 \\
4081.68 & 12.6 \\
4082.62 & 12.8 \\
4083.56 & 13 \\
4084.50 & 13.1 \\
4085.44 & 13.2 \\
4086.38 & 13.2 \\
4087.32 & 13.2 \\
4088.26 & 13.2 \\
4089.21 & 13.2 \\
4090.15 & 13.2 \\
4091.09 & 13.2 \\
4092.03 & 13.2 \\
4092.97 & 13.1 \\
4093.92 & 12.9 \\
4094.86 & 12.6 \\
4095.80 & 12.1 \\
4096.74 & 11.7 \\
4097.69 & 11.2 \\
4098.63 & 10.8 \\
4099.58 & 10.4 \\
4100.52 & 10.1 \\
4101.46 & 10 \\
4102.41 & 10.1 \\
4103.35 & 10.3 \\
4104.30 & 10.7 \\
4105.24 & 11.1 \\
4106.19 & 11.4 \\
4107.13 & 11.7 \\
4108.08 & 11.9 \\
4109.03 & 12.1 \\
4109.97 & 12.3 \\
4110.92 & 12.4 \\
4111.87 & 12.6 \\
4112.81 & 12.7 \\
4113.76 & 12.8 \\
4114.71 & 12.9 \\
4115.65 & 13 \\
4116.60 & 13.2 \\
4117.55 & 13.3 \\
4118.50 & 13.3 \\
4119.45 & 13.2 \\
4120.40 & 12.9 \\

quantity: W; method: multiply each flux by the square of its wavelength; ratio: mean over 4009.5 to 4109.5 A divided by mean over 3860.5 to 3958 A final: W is 1.7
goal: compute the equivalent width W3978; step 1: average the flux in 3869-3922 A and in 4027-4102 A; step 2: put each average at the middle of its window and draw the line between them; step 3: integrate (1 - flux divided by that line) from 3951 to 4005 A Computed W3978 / 5.4 A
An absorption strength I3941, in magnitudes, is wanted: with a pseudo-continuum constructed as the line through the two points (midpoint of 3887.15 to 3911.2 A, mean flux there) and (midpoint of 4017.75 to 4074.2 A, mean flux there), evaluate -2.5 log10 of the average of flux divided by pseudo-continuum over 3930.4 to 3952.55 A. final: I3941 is 0.39 mag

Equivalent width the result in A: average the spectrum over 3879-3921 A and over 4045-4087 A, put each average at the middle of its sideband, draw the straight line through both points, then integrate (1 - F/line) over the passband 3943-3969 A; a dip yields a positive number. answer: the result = 3.87 A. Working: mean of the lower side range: 8.8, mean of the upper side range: 12.3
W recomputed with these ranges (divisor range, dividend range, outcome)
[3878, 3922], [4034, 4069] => 1.68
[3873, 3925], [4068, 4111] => 1.55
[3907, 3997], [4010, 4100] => 1.60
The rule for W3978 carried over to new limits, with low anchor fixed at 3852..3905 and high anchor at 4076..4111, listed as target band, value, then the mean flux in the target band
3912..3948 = 5.79 A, 7.41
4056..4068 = -0.46 A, 11.8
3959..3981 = 6.12 A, 6.96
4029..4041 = -3.86 A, 14.4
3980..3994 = -2.47 A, 11.7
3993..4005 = -2.62 A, 12.4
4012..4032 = -4.01 A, 12.8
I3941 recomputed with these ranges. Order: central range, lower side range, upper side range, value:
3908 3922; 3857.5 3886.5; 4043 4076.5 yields -0.14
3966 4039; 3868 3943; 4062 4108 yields -0.12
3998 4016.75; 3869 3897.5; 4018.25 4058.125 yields -0.01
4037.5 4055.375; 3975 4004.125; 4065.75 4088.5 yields -0.25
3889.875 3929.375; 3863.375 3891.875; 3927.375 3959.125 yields -0.17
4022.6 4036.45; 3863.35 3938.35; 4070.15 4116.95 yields -0.17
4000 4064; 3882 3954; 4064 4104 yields -0.22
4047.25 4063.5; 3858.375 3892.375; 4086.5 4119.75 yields -0.07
